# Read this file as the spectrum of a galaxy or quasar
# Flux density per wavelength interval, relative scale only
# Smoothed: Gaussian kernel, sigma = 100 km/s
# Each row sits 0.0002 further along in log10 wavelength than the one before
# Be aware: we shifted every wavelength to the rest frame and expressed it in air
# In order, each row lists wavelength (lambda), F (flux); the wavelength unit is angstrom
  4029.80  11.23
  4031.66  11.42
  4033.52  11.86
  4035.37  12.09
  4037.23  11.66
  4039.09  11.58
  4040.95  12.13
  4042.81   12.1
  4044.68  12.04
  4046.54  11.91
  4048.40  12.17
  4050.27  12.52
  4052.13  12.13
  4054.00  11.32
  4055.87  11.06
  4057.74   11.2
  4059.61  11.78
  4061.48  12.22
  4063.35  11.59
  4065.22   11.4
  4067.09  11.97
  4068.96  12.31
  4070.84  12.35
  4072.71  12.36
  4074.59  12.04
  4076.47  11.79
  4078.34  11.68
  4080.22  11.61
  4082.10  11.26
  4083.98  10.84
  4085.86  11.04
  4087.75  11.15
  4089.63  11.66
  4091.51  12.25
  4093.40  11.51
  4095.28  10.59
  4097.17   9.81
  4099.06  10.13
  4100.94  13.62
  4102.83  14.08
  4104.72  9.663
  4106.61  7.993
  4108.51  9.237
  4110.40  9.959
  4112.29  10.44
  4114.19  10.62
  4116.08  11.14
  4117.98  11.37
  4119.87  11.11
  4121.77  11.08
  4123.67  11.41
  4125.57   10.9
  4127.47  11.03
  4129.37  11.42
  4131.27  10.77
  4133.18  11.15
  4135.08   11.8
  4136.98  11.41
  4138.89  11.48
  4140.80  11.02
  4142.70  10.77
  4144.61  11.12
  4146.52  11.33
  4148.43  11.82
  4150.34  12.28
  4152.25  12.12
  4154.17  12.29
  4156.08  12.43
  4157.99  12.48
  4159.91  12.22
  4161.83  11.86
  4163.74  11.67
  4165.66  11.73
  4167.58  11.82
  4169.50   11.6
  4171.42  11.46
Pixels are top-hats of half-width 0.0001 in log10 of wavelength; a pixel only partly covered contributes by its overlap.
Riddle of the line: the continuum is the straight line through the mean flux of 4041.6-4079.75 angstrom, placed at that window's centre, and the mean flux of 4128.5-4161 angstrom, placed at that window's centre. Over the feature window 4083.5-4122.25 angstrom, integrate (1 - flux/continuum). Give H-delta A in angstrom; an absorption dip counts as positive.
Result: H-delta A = 2.8 angstrom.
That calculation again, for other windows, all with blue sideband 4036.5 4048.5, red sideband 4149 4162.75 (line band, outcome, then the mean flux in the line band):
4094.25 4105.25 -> 0.6 angstrom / 11.4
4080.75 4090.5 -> 0.7 angstrom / 11.2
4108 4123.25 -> 1.8 angstrom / 10.7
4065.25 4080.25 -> 0.0 angstrom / 12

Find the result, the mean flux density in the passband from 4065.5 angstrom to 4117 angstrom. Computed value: 11.2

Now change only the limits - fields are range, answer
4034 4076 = 11.9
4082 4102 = 11.3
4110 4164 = 11.4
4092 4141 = 11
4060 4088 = 11.7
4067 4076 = 12.2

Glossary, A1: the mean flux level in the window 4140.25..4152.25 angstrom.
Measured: 11.5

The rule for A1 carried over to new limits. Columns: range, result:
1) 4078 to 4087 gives 11.2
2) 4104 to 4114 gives 9.53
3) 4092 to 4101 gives 10.9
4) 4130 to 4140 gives 11.3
